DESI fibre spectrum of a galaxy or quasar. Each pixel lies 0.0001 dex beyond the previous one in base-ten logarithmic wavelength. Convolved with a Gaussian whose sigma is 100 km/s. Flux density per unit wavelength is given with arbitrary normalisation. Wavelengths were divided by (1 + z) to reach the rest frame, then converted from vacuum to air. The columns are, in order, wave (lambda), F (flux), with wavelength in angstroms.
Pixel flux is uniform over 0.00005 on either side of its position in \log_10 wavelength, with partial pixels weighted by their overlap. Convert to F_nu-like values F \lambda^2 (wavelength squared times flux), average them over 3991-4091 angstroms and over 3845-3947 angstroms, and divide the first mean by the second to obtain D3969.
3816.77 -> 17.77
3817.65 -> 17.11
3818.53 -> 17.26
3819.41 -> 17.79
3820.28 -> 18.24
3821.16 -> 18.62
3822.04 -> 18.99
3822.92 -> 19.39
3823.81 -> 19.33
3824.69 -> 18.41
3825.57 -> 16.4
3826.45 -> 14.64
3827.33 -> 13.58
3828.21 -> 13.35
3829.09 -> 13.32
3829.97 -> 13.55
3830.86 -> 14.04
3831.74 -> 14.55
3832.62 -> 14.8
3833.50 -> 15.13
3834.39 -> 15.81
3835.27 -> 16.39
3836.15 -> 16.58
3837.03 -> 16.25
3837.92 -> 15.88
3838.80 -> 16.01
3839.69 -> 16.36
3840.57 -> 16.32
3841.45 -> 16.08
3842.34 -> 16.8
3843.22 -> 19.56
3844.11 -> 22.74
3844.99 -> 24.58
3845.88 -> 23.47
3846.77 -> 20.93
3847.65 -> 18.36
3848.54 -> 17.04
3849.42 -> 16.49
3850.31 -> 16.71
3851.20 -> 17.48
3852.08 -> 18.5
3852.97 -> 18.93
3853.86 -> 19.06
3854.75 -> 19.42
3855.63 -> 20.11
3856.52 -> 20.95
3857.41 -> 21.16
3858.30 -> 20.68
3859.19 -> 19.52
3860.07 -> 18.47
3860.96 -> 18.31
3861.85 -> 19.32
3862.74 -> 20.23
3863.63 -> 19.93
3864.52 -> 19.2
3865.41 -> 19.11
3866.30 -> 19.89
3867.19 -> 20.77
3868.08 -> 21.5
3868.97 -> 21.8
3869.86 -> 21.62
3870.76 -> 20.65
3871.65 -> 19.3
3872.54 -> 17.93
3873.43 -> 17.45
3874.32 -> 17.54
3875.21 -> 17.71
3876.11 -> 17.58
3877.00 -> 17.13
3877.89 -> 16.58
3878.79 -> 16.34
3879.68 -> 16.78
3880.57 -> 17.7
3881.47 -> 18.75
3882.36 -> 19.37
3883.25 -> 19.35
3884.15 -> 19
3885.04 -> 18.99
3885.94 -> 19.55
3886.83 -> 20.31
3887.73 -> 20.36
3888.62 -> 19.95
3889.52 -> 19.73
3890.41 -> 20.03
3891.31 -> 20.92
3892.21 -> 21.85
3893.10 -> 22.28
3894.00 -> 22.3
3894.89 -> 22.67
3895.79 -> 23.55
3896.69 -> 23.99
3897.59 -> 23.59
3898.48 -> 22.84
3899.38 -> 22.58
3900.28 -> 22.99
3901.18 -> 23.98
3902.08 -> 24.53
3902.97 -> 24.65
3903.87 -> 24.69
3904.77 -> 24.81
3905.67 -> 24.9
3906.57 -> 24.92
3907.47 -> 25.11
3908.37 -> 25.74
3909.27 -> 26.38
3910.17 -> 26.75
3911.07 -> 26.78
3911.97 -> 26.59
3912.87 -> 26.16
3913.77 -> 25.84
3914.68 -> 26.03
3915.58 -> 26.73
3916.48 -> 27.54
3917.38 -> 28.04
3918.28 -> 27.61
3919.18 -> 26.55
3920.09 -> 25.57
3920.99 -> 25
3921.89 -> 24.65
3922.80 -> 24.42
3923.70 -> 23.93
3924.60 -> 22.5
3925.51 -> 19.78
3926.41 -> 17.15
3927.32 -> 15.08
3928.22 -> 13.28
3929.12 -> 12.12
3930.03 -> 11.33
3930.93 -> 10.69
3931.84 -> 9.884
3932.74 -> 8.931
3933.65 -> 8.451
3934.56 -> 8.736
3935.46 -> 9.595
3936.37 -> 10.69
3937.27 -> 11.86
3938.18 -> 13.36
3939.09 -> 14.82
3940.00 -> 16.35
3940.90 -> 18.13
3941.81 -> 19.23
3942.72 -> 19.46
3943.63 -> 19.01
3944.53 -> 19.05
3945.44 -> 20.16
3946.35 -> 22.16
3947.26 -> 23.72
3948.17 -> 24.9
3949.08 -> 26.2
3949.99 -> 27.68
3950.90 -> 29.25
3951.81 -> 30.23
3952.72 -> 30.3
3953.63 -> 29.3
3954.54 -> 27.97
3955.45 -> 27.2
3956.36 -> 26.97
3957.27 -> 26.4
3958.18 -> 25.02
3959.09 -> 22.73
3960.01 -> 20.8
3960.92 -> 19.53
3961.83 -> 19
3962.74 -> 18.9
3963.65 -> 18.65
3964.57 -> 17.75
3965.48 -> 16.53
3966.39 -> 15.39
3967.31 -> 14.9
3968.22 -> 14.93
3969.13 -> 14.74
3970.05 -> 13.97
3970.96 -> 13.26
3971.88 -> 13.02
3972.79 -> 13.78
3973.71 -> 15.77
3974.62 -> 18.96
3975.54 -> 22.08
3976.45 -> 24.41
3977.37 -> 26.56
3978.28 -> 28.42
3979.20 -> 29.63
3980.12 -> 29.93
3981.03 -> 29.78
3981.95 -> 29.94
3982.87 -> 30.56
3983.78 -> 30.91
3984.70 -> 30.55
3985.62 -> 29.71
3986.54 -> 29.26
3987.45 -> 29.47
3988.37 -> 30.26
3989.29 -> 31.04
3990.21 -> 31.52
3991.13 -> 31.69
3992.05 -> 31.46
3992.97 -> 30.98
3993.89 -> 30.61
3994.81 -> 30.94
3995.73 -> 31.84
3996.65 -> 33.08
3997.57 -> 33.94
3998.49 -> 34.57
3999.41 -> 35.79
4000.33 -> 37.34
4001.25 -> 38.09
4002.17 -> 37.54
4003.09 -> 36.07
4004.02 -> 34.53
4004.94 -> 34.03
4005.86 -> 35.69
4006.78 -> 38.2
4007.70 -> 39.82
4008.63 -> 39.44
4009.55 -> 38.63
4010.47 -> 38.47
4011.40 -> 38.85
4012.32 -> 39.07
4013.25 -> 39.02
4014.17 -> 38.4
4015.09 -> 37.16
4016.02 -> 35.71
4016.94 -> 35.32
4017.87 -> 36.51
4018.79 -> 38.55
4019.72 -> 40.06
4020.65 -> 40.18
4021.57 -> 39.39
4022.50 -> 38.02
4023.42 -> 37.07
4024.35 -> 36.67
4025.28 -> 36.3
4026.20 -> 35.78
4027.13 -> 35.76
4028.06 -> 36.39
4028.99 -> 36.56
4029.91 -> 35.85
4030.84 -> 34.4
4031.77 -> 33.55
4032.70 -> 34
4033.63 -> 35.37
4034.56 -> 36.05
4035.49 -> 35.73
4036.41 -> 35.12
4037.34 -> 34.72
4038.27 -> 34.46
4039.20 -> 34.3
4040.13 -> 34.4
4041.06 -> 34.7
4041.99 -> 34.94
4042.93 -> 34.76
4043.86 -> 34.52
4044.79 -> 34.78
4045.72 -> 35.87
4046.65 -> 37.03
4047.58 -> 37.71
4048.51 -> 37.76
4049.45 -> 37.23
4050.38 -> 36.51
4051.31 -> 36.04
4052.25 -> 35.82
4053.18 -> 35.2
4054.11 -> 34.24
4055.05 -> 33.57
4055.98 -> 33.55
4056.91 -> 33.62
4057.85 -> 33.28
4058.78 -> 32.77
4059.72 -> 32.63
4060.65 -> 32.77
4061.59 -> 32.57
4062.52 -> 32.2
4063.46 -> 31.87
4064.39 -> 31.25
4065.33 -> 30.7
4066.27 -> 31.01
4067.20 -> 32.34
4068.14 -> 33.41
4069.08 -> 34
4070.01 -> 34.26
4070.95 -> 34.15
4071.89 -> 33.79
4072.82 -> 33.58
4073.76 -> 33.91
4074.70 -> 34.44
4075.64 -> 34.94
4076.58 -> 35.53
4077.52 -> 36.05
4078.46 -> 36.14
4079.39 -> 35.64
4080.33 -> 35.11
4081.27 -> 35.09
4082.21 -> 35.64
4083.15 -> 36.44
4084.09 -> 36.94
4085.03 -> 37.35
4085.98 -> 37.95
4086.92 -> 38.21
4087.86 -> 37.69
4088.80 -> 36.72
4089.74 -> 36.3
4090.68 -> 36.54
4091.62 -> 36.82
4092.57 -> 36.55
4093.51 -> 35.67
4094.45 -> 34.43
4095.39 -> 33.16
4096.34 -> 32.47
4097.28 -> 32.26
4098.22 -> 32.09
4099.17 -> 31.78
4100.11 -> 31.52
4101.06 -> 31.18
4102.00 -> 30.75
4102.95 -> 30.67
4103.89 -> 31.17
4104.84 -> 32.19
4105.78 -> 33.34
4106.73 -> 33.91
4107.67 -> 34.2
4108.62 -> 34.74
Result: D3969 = 1.90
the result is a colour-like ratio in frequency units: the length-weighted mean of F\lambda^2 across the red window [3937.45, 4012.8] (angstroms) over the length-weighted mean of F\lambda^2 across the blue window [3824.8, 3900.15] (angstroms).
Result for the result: 1.5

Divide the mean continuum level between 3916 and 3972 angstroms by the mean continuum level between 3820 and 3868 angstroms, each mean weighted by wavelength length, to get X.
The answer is 1.09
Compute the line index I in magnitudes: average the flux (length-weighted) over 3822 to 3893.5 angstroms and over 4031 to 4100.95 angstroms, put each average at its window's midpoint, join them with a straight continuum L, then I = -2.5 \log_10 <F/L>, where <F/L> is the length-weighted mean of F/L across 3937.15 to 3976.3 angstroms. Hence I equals 0.26 mag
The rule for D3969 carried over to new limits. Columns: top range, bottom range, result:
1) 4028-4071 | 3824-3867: 2.14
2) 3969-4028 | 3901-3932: 1.46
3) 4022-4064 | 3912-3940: 2.00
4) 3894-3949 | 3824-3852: 1.29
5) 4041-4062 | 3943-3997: 1.47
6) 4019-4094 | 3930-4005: 1.55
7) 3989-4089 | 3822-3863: 2.20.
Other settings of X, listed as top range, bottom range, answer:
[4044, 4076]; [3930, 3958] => 1.74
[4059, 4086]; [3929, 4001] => 1.49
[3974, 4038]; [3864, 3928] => 1.55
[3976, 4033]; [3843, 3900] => 1.73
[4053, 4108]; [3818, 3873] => 1.87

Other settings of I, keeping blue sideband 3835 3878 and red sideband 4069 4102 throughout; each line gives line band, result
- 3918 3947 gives 0.371 mag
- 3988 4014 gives -0.207 mag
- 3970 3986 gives 0.139 mag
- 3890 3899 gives -0.042 mag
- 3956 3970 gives 0.338 mag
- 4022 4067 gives -0.090 mag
